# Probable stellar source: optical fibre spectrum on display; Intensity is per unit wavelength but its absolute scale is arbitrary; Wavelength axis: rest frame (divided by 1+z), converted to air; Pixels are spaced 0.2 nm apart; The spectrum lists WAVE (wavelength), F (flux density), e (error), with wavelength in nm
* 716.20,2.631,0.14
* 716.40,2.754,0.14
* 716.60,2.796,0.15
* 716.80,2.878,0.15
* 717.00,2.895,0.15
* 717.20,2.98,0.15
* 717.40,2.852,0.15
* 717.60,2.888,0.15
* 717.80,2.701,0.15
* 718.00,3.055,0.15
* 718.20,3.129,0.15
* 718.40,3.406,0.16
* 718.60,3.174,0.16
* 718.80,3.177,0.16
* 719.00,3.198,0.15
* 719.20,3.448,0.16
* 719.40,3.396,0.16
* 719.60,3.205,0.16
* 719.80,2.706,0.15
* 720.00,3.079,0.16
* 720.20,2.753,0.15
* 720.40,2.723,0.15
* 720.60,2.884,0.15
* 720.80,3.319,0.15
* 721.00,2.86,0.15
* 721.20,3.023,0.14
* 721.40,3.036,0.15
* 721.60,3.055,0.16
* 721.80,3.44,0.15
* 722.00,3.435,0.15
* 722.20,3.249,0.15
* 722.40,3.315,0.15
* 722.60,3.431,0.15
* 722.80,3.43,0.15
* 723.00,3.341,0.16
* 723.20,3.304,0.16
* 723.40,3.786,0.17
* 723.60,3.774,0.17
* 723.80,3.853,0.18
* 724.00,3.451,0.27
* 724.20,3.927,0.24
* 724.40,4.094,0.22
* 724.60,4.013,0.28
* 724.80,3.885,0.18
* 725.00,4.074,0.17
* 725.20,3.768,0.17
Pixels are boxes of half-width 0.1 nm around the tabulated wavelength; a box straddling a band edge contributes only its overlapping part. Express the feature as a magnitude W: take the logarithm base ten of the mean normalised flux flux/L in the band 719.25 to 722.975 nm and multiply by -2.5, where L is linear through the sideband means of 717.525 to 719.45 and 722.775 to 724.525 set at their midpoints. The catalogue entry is 0.09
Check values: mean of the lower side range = 3.15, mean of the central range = 3.14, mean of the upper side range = 3.68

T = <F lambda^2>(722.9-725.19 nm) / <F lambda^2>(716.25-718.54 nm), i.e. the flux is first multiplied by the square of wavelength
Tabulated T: 1.3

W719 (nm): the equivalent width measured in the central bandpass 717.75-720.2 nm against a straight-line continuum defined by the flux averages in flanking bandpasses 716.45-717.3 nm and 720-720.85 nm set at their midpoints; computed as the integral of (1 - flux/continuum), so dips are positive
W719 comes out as -0.20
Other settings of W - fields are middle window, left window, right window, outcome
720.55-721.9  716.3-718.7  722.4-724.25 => 0.08 mag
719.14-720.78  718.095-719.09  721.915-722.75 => 0.08 mag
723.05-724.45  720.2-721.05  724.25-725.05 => 0.02 mag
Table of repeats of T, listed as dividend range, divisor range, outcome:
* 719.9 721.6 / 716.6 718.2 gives 1.03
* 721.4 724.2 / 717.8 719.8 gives 1.09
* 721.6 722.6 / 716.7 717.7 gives 1.17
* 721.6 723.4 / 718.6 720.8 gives 1.11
